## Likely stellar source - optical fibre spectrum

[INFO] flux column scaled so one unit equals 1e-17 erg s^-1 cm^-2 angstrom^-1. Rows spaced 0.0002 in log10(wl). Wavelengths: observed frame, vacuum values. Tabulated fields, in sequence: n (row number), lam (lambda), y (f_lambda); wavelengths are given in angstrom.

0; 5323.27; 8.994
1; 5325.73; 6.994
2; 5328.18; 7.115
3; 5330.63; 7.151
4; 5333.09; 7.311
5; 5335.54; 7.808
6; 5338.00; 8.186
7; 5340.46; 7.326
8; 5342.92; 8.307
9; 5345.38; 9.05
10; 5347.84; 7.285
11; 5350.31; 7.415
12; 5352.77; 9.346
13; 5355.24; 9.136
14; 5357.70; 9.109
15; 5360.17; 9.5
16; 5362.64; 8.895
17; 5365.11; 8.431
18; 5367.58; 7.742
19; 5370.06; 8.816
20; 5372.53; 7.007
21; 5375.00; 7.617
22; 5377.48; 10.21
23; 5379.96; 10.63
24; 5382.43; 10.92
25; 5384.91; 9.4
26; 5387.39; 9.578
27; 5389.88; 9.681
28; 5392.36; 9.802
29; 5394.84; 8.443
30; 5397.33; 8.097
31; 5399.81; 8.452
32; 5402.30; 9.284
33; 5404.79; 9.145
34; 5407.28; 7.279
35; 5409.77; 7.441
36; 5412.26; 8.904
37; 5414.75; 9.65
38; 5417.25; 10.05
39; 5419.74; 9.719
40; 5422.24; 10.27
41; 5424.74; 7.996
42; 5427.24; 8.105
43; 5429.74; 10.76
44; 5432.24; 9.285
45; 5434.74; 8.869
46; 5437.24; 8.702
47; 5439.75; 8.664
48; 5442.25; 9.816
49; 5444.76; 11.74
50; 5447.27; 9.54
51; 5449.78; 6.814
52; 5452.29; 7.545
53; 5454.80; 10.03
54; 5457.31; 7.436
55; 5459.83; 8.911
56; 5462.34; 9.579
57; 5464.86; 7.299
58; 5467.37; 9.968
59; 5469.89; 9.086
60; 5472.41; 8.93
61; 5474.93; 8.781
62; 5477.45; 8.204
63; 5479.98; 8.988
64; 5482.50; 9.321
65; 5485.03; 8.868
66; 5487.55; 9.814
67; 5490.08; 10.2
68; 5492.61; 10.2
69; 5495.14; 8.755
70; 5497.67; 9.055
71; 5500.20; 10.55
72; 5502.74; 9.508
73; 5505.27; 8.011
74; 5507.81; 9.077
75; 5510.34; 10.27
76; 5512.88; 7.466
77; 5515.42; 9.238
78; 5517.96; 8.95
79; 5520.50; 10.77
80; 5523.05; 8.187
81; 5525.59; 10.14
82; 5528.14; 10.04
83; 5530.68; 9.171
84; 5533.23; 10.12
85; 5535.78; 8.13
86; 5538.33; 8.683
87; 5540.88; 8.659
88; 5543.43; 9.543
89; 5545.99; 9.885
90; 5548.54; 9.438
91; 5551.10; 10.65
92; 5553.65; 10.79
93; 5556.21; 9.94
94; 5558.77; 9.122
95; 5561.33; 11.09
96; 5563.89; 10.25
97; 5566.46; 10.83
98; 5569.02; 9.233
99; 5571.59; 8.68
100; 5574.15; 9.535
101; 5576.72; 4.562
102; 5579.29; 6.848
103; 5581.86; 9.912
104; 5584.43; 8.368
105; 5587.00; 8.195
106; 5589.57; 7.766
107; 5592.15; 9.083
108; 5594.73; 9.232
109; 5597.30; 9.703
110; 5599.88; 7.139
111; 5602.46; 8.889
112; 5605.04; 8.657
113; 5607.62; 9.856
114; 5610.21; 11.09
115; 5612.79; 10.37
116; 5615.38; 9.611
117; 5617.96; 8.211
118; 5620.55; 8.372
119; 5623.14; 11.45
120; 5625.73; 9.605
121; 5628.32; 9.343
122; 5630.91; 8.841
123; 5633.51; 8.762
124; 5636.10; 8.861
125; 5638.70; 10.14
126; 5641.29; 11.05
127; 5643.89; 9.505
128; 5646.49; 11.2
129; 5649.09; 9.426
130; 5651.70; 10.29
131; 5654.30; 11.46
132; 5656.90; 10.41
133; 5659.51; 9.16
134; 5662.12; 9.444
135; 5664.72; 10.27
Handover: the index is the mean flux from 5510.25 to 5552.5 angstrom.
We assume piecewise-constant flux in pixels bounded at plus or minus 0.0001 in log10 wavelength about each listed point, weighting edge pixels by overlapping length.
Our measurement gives 9.35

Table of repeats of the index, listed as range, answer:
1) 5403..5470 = 8.99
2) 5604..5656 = 9.82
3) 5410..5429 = 9.18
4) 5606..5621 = 9.63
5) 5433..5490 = 8.98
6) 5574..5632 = 8.89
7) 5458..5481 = 8.82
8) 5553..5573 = 9.96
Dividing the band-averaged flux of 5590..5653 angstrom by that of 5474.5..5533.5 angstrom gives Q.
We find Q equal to 1.02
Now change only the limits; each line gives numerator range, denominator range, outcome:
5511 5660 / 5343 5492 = 1.05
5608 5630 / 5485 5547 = 1.04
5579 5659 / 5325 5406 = 1.10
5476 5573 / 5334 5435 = 1.07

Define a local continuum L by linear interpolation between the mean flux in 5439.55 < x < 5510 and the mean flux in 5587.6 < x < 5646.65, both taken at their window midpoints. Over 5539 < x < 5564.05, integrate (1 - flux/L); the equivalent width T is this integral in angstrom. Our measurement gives -1.7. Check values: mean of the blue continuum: 9.12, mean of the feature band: 9.89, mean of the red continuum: 9.38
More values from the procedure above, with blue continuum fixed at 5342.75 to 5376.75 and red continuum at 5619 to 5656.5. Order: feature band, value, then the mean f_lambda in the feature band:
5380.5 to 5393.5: -2.0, 9.92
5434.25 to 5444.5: -0.5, 9.29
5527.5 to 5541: 0.3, 9.13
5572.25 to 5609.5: 4.6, 8.46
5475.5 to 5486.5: 0.2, 8.86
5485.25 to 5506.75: -0.8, 9.48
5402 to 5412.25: 0.5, 8.27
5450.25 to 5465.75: 0.9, 8.41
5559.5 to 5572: -0.7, 10.1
